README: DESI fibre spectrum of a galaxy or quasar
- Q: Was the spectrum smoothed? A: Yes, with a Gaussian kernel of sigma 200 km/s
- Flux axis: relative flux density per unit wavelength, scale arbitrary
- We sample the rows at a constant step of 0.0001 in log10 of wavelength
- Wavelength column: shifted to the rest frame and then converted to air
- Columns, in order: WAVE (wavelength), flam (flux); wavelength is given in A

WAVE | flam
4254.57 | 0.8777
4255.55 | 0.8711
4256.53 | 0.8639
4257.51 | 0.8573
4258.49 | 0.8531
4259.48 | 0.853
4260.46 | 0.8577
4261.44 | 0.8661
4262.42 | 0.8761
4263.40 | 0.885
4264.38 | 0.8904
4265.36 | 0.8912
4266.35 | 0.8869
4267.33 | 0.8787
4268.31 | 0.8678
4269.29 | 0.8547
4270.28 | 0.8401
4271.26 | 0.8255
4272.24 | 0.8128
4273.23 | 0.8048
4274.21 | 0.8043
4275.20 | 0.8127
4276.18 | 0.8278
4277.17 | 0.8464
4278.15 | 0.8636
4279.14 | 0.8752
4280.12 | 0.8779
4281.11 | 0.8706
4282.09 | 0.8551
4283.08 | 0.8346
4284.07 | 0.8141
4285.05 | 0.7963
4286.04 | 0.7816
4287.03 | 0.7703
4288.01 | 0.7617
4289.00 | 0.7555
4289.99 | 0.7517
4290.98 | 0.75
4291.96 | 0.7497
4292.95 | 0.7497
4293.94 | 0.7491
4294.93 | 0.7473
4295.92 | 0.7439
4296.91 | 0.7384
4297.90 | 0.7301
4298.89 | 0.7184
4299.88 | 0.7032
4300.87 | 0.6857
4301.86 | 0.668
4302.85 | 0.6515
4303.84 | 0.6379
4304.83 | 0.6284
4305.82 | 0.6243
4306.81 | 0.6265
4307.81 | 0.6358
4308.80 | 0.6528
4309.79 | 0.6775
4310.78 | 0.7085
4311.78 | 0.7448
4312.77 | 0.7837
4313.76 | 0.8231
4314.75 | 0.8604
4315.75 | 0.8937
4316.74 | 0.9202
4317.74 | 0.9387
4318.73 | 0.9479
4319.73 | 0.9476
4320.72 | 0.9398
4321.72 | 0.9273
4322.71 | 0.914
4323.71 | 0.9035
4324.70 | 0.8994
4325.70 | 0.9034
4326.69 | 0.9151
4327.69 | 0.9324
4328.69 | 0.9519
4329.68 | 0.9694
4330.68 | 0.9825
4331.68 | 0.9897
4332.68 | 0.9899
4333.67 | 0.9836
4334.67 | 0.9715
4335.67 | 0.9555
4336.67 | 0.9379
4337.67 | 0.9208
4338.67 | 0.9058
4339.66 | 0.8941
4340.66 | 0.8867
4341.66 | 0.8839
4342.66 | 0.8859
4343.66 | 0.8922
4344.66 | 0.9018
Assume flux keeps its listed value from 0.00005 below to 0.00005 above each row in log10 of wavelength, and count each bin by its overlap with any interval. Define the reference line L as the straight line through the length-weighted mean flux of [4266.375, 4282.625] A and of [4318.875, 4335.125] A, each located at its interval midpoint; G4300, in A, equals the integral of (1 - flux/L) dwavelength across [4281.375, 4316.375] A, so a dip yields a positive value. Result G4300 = 5.99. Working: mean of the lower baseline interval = 0.846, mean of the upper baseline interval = 0.945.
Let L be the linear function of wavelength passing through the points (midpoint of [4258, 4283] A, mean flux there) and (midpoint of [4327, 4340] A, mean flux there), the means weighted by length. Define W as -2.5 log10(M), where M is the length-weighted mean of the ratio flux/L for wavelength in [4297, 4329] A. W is 0.16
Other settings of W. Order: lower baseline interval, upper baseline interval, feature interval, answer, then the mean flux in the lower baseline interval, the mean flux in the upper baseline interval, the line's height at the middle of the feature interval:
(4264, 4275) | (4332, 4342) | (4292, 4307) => 0.26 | 0.849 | 0.935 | 0.887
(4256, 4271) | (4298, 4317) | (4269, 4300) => 0.00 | 0.867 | 0.716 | 0.795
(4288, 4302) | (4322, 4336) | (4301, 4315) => 0.18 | 0.734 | 0.947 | 0.815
